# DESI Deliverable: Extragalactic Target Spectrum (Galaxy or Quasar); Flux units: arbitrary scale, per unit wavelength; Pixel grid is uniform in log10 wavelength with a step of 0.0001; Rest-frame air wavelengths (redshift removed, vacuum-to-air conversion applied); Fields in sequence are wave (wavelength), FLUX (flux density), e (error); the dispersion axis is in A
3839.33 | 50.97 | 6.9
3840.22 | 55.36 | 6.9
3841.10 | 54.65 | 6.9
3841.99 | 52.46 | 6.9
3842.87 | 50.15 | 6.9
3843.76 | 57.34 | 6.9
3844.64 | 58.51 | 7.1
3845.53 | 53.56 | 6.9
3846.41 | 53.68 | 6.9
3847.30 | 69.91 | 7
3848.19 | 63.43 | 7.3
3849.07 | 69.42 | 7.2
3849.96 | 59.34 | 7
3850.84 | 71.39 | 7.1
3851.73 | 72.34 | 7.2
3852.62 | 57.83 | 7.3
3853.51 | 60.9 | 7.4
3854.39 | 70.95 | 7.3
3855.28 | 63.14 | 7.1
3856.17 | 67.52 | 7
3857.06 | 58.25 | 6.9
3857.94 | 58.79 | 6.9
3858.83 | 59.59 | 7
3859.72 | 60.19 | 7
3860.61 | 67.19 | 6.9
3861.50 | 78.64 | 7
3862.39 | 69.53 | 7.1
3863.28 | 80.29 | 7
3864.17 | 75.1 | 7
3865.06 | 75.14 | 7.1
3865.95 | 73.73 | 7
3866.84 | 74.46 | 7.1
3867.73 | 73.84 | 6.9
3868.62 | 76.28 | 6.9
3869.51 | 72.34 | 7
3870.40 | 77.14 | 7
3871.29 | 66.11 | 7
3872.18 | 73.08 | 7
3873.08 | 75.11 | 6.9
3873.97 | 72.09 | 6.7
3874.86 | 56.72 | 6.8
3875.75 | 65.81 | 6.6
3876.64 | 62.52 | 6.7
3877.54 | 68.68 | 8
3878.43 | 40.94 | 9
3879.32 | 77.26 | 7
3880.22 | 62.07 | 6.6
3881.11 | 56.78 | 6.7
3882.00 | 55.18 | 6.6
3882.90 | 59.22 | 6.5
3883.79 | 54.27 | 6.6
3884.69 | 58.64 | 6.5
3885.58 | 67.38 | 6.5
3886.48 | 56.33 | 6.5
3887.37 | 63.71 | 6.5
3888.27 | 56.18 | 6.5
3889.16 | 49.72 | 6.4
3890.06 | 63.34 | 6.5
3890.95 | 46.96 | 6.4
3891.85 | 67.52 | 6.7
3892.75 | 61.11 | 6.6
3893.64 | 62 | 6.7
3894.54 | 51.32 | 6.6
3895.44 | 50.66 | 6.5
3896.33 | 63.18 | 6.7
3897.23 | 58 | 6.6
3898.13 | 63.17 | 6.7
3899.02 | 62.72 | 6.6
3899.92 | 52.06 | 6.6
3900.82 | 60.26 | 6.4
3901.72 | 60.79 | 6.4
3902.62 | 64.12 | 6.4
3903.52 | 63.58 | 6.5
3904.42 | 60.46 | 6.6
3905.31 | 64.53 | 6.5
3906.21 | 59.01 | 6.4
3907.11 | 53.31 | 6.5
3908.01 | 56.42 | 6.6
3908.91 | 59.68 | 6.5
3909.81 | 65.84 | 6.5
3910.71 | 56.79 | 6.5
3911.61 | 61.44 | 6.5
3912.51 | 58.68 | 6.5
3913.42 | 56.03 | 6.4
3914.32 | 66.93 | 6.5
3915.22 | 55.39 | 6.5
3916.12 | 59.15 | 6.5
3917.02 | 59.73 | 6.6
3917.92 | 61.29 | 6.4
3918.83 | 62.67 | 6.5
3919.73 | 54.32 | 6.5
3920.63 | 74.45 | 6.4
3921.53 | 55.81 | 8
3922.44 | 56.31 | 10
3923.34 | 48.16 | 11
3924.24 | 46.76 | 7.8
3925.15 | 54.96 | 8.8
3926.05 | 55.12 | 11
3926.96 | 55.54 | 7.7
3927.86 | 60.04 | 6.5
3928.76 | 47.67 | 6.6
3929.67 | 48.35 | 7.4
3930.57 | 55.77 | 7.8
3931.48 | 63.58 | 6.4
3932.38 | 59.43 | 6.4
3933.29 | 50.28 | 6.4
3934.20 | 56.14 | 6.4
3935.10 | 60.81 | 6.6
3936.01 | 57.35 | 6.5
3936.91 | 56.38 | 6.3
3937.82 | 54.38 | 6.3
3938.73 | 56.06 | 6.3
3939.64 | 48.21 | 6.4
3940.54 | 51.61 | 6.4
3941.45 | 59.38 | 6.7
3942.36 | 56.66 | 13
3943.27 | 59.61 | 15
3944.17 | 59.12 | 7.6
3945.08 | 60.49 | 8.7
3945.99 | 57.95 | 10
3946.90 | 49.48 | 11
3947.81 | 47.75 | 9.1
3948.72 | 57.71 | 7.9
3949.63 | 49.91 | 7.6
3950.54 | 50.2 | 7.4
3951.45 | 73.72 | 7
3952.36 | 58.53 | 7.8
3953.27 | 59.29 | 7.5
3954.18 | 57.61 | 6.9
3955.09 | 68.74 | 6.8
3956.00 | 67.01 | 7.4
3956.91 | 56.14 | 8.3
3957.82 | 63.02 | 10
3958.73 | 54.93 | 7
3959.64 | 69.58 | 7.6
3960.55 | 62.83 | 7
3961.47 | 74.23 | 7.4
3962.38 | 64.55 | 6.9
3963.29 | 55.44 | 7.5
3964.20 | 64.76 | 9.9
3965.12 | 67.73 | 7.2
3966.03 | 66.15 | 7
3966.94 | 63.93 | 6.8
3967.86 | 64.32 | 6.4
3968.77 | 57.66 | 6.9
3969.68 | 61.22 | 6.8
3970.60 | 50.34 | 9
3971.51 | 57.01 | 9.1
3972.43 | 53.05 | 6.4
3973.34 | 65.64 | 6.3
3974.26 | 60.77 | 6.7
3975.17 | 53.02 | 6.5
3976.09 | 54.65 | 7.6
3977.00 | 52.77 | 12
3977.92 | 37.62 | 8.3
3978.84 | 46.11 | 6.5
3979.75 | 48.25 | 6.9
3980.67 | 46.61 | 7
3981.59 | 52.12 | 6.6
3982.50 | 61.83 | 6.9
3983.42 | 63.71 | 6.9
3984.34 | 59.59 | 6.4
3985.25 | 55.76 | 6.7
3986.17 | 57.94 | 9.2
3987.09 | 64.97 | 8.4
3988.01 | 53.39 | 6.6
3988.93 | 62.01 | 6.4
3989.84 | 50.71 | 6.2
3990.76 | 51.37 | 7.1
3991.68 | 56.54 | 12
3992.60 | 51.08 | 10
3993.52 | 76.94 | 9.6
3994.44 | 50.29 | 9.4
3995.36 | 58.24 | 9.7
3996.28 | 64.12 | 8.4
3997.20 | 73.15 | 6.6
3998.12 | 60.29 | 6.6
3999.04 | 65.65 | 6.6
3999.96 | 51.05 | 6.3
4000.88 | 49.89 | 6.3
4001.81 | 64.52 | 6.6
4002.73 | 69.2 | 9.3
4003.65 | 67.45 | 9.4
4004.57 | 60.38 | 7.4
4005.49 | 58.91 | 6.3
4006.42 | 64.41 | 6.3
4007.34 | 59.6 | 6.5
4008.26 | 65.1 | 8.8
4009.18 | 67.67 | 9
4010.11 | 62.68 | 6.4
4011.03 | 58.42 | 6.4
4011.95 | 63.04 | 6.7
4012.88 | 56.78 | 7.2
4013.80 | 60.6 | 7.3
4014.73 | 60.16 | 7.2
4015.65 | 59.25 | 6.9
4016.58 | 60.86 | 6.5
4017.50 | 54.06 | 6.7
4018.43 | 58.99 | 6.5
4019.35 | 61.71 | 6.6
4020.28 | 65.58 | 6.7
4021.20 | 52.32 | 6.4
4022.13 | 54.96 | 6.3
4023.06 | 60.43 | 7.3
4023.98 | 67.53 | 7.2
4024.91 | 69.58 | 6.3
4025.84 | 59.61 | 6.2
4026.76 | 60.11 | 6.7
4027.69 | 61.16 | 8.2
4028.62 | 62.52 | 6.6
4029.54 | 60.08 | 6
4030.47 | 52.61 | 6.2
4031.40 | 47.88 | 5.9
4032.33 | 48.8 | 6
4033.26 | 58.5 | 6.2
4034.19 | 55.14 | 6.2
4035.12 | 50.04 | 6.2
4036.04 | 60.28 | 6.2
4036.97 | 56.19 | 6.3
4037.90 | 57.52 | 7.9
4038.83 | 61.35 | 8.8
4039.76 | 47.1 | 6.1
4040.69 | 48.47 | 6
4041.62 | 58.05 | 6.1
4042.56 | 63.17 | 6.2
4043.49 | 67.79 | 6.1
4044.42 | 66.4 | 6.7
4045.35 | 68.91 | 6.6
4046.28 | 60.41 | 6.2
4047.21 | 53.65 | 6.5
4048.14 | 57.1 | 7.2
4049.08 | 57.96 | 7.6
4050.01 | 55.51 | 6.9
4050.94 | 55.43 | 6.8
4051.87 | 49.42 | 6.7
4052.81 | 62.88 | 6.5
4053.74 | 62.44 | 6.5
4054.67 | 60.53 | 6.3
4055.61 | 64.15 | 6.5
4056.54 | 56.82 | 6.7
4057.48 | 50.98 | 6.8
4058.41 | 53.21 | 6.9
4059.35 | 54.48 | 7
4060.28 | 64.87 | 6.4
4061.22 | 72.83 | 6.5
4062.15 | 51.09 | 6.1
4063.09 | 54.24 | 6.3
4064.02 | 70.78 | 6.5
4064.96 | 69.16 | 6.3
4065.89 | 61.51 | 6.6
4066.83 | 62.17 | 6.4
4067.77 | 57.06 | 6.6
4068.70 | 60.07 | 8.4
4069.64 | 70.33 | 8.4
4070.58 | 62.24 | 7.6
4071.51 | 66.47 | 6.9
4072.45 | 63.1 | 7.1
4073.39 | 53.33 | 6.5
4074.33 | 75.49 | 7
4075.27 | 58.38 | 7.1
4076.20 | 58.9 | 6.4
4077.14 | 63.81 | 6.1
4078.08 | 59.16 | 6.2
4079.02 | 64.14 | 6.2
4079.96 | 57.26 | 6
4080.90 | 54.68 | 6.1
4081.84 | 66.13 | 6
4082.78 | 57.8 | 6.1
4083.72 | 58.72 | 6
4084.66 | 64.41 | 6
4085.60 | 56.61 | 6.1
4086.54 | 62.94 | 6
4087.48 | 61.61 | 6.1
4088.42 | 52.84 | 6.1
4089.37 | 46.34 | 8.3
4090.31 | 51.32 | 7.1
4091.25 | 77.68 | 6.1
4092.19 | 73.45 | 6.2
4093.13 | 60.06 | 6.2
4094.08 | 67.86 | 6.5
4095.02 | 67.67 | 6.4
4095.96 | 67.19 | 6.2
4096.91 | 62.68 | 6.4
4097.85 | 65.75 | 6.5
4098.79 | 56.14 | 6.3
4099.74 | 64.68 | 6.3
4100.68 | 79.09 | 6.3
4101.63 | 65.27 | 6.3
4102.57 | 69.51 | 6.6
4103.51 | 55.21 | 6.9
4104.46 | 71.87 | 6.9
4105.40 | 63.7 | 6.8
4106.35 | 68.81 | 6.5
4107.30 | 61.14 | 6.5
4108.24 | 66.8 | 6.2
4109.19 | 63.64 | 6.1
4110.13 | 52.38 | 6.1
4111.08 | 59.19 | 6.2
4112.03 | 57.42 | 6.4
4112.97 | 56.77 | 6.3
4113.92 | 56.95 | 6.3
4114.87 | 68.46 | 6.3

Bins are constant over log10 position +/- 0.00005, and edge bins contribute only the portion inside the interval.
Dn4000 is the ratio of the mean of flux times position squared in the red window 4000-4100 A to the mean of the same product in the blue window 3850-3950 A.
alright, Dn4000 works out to 1.07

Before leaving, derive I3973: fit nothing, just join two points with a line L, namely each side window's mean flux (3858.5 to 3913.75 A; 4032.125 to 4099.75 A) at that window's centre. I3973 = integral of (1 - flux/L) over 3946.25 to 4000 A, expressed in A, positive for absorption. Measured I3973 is 2.7 A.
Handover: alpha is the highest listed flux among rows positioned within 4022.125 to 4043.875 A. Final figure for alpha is 69.58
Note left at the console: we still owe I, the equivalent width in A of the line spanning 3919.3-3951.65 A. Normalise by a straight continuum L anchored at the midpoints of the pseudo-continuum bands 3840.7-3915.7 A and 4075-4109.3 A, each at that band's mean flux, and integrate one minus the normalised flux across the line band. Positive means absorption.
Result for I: 3.61 A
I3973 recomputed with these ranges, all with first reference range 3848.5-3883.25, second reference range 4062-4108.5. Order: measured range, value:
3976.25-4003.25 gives 3.15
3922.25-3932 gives 1.79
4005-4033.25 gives 1.88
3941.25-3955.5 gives 1.66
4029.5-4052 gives 2.44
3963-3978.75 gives 1.76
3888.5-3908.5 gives 2.30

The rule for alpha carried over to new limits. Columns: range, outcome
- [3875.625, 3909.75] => 77.26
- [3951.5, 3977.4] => 74.23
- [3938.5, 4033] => 76.94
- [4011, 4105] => 79.09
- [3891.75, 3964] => 74.45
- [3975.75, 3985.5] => 63.71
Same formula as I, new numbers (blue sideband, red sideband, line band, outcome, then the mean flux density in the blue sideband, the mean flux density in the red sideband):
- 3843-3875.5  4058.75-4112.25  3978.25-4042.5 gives 5.49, 67.1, 62.5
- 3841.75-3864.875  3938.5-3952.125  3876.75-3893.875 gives 0.52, 64.1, 55.9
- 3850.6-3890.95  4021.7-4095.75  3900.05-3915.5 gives 1.03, 65.4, 60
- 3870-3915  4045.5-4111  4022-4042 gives 1.36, 60.8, 61.6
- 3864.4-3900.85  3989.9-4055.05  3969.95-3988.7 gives 1.73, 63.1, 59.4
